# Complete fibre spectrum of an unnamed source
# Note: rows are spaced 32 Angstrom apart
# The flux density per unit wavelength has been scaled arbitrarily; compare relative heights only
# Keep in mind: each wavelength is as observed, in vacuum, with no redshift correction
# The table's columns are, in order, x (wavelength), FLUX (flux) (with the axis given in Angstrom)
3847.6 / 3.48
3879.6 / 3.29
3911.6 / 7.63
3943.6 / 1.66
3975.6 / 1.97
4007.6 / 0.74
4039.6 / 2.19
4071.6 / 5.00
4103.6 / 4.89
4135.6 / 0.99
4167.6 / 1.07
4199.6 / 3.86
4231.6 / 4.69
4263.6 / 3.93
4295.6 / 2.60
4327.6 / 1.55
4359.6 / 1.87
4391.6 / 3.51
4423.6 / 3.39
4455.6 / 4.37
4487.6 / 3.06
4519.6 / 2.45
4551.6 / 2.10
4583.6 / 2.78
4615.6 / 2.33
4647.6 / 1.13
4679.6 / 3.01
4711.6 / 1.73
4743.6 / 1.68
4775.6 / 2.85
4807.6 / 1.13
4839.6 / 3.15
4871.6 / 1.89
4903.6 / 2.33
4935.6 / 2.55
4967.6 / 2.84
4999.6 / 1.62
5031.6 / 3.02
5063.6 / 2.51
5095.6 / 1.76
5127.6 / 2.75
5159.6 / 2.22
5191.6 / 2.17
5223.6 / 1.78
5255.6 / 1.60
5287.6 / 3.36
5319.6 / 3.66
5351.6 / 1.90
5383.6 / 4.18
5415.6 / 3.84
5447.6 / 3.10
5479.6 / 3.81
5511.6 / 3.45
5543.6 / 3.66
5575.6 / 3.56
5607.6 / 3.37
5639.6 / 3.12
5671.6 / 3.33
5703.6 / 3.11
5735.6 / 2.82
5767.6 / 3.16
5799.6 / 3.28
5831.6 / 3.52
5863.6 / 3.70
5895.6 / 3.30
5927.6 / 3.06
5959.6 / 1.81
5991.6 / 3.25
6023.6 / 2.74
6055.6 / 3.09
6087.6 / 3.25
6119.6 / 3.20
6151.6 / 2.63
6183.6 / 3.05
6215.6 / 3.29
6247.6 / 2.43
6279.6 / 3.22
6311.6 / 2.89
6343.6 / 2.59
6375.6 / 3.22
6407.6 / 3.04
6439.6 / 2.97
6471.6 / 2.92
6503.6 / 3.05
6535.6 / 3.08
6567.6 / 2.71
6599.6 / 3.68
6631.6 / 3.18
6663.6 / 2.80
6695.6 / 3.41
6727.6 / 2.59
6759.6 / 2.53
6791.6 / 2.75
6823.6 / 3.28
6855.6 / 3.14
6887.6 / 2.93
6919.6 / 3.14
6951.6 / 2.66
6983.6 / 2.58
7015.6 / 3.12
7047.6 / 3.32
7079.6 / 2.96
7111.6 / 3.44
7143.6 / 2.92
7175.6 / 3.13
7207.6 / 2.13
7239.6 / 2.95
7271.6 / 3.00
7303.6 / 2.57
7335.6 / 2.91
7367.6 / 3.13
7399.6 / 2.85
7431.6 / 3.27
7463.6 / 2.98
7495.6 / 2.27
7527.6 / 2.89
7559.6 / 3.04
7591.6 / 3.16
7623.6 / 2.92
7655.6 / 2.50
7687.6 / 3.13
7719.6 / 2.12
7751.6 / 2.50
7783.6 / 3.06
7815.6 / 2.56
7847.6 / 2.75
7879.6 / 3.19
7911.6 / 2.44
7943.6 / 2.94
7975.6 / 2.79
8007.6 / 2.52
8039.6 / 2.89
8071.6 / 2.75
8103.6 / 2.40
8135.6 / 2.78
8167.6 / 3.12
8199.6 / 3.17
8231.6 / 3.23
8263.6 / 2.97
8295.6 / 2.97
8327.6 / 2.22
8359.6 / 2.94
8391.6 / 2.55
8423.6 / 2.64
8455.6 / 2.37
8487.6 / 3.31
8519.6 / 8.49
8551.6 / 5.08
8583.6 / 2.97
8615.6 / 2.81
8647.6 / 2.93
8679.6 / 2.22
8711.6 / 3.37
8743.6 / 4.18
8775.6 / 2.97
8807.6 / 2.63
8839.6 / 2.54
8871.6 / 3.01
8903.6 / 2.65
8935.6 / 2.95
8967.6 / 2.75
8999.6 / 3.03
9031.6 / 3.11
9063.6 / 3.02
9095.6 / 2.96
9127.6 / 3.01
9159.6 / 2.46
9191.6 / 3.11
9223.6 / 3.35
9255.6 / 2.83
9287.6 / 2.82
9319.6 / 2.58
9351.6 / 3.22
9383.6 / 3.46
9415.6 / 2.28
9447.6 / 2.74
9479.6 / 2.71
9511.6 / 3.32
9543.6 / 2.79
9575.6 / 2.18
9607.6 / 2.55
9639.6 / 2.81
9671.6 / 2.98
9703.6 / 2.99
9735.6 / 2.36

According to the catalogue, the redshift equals 0.30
